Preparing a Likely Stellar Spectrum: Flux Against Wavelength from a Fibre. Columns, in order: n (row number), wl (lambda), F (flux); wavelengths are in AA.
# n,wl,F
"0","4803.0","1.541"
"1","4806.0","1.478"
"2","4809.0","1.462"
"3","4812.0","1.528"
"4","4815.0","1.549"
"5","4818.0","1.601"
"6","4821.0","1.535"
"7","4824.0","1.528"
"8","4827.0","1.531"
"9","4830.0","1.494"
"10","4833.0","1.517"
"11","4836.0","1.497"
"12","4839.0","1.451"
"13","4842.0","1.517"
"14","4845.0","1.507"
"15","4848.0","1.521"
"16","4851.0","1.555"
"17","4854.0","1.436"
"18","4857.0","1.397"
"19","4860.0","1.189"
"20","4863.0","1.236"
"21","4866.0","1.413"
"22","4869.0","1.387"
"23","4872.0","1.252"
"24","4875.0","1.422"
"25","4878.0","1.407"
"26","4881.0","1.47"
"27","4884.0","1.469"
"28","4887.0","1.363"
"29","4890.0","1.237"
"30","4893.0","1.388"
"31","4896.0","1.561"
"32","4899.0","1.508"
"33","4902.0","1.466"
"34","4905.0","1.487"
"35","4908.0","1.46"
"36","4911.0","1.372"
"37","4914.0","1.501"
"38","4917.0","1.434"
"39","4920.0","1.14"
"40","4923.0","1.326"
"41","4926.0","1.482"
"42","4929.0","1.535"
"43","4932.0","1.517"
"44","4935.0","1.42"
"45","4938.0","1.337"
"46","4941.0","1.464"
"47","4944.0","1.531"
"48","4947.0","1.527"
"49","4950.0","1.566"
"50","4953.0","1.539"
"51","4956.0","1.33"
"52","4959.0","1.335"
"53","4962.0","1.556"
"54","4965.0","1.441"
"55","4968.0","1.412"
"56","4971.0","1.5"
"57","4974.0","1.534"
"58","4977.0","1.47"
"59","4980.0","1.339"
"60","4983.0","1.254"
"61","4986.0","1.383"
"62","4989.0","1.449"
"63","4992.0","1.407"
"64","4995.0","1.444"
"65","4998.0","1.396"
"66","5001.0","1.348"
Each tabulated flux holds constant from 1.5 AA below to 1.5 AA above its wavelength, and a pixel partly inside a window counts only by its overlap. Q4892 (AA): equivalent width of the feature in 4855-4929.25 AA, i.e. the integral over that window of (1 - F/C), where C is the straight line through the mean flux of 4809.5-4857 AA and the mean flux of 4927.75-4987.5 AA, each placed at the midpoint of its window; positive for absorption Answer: 4.4 AA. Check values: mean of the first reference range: 1.51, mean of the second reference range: 1.45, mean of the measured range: 1.39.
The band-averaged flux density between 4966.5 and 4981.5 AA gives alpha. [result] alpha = 1.45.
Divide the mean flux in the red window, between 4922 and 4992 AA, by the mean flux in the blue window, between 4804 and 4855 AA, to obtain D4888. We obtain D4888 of 1.0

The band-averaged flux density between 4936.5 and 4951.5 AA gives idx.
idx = 1.48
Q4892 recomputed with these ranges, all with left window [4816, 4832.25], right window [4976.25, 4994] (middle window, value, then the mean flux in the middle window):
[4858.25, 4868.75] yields 1.4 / 1.29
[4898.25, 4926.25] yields 0.8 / 1.41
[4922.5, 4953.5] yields -1.1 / 1.48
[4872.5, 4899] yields 1.1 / 1.41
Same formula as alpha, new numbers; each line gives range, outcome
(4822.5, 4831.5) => 1.52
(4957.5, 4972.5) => 1.45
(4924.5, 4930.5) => 1.51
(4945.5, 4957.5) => 1.49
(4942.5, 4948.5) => 1.53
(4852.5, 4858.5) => 1.42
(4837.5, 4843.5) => 1.48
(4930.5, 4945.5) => 1.45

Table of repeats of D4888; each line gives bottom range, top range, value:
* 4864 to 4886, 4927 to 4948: 1.05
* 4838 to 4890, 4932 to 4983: 1.03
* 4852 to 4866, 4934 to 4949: 1.10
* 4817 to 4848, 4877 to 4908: 0.95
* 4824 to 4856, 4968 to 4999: 0.94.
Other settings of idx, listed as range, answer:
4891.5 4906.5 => 1.48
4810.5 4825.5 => 1.55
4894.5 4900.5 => 1.53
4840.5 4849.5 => 1.51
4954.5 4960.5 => 1.33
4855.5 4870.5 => 1.32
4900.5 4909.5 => 1.47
